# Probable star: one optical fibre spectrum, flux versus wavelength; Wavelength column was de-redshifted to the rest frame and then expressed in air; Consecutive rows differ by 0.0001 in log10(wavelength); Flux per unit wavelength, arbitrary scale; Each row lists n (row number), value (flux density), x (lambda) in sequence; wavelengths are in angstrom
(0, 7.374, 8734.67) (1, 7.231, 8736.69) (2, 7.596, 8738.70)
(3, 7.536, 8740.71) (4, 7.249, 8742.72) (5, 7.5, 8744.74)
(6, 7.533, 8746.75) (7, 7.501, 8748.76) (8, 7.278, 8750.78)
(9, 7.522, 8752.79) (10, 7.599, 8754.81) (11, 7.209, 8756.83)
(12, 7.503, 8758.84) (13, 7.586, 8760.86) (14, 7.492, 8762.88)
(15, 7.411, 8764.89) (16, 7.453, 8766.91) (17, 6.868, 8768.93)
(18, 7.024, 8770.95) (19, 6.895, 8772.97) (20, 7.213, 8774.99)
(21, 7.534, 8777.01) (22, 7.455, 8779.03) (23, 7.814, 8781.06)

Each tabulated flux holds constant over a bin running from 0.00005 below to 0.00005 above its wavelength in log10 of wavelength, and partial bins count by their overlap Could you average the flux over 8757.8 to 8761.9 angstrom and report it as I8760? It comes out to 7.54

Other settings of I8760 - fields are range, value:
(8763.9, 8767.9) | 7.43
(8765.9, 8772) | 7.11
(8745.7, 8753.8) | 7.46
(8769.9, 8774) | 6.96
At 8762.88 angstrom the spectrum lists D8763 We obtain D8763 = 7.492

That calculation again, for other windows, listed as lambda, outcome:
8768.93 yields 6.868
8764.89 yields 7.411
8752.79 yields 7.522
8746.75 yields 7.533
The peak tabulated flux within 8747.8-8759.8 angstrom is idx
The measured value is 7.599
